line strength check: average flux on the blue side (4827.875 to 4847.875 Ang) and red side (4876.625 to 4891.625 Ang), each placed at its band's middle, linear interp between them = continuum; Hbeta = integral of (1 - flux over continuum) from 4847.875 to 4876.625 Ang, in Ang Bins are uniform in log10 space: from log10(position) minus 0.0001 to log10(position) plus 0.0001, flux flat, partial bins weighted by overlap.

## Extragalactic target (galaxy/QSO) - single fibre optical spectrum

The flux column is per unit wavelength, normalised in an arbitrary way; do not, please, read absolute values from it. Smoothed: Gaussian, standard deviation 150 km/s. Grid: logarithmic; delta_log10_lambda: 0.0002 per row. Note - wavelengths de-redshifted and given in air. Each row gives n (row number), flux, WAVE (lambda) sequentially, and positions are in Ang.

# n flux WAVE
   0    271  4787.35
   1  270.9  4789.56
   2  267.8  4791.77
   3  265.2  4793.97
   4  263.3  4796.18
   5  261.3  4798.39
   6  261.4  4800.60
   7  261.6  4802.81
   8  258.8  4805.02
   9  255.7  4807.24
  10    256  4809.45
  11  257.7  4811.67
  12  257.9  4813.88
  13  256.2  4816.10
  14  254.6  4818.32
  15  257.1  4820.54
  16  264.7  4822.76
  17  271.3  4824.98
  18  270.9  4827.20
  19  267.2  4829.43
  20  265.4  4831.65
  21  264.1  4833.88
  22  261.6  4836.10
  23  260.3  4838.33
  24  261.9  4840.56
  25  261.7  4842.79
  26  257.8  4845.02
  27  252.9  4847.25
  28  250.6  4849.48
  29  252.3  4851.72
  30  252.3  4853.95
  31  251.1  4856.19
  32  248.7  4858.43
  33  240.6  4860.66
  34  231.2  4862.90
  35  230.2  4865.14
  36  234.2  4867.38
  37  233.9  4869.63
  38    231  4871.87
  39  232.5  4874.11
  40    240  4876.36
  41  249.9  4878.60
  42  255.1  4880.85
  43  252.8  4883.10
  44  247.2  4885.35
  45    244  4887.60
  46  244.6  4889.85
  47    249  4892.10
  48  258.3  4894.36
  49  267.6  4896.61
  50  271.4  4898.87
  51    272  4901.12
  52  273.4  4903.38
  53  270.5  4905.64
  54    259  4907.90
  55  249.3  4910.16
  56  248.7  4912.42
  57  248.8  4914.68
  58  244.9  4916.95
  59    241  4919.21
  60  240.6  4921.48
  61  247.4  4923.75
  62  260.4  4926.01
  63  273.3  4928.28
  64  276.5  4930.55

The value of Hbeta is 1.6 Ang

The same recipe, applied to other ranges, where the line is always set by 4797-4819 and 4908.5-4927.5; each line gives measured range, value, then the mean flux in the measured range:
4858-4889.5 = 1.5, 241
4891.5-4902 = -0.6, 264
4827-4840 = -0.4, 264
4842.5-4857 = 0.0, 254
